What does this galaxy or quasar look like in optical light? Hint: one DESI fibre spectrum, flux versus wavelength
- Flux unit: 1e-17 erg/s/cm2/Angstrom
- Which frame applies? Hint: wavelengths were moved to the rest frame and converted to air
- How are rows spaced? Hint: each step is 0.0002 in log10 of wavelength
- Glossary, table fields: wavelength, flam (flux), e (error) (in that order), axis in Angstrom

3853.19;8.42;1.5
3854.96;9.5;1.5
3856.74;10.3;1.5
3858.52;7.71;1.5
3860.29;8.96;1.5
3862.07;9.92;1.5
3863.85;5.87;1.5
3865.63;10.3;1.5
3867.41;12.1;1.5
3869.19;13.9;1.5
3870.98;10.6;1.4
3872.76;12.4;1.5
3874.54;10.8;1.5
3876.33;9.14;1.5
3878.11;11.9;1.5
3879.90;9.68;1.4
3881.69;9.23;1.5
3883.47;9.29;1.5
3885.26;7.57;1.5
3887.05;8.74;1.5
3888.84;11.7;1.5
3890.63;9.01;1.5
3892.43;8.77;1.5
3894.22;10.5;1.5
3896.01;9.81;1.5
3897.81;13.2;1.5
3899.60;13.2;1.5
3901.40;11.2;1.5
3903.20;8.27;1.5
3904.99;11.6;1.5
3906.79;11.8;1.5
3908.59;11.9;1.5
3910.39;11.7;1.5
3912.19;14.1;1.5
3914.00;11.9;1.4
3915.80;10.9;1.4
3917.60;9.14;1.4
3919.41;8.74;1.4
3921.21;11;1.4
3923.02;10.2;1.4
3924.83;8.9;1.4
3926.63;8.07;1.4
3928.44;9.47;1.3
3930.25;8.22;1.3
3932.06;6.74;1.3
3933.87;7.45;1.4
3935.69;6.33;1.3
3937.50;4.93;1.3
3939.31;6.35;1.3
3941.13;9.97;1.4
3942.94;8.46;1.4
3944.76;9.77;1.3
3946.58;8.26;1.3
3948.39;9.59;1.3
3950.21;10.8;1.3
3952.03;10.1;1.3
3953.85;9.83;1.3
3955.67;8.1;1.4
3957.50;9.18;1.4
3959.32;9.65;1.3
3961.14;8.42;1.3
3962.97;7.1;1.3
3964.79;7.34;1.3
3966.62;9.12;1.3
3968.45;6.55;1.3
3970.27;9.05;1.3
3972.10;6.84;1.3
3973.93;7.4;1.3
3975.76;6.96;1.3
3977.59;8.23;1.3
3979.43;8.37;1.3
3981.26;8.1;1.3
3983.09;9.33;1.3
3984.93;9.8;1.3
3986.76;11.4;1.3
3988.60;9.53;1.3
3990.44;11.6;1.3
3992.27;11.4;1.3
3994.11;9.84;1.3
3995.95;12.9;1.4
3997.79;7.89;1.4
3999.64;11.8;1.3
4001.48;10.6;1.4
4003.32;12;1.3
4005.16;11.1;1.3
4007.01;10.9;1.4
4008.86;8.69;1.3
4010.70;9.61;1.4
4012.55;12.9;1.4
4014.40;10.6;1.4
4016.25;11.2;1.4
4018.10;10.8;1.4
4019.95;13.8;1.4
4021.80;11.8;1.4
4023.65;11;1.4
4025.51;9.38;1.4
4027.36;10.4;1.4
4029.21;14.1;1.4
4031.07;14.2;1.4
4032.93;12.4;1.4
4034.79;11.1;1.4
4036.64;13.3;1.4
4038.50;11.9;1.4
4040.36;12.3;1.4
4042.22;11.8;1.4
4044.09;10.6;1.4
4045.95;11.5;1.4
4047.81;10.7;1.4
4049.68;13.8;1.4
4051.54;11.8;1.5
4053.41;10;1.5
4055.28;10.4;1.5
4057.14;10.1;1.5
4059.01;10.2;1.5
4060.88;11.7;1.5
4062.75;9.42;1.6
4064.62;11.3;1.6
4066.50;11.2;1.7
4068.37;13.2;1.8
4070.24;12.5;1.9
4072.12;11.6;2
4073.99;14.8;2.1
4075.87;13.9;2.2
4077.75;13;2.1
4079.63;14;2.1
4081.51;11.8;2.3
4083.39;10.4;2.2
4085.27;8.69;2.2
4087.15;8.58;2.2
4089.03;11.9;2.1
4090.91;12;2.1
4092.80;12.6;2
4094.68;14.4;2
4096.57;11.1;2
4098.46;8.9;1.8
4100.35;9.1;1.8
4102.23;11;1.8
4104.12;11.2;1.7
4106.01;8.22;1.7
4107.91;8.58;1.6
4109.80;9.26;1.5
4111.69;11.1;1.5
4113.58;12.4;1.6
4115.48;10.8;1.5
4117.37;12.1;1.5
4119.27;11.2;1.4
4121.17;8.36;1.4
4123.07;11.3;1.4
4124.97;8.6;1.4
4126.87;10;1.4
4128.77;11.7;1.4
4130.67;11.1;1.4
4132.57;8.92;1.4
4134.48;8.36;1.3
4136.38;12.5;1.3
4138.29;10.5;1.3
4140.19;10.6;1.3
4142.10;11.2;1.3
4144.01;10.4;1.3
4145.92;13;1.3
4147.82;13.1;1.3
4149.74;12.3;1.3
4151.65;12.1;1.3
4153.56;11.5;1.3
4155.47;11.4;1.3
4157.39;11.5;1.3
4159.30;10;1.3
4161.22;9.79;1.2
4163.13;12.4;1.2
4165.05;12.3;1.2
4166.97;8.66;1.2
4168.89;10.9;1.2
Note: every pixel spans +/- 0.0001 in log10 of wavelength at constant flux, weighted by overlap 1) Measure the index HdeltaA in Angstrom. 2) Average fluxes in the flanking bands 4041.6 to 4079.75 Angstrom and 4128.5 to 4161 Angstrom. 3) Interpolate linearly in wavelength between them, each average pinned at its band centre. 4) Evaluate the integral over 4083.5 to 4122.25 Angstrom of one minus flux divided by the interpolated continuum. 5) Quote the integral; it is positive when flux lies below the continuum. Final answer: 2.9 Angstrom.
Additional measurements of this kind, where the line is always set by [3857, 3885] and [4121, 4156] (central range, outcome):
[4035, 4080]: -4.9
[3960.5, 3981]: 5.2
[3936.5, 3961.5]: 3.7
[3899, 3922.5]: -2.2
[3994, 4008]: -0.6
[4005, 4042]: -3.6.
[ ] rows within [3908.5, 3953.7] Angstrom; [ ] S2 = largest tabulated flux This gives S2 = 14.1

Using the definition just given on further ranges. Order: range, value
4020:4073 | 14.2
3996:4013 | 12.9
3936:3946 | 9.97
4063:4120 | 14.8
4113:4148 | 13.1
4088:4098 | 14.4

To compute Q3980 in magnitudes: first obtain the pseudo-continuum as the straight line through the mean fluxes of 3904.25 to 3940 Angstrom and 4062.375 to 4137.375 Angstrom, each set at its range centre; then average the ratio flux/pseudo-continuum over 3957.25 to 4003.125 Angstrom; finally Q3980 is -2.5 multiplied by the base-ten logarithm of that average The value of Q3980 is 0.092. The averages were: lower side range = 9.48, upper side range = 11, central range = 9.19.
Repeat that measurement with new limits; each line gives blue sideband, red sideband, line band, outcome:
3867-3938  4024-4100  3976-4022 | 0.06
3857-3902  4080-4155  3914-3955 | 0.17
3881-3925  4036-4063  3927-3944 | 0.37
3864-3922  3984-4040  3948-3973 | 0.26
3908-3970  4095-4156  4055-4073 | -0.10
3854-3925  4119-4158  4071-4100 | -0.09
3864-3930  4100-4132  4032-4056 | -0.12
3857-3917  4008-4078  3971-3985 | 0.36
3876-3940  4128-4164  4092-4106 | -0.01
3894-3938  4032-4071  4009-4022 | -0.02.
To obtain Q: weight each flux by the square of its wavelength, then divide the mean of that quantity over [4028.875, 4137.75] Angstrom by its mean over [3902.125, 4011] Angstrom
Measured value 1.27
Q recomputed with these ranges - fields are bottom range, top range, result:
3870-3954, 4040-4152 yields 1.25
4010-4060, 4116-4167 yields 1.00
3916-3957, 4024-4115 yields 1.40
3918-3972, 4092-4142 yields 1.35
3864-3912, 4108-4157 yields 1.16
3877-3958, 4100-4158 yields 1.24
